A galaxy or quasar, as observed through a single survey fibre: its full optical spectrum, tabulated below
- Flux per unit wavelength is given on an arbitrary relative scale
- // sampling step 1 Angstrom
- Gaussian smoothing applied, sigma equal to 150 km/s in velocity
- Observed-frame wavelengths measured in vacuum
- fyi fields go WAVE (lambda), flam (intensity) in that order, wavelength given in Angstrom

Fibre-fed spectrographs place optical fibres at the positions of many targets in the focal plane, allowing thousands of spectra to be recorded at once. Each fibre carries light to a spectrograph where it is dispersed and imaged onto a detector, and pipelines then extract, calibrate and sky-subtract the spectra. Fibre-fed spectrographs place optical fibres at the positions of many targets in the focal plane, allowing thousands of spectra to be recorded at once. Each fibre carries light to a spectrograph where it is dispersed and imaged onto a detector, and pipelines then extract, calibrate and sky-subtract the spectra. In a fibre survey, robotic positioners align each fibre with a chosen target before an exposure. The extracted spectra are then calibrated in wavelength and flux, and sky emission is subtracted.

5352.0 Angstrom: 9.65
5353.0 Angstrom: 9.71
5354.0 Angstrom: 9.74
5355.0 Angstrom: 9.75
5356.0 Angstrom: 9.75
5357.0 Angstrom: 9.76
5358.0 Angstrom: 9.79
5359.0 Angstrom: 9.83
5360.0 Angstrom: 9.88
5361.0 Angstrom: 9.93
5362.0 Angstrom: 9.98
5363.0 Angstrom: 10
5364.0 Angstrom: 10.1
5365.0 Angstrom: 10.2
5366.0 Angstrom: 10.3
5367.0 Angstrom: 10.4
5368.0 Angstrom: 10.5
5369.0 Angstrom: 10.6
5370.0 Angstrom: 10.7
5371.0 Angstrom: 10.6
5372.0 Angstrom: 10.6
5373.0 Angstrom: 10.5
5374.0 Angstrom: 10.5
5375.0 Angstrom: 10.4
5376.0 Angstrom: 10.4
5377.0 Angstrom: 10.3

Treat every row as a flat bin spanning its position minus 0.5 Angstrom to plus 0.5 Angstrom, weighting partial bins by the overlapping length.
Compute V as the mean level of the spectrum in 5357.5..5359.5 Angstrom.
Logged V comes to 9.81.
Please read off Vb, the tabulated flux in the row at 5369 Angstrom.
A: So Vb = 10.6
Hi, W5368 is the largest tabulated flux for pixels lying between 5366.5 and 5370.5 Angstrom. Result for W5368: 10.7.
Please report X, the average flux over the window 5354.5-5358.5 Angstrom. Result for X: 9.76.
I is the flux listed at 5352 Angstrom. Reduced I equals 9.65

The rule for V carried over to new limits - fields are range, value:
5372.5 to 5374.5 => 10.5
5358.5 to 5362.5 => 9.91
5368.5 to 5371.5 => 10.6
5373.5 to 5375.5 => 10.4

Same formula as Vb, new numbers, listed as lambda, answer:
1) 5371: 10.6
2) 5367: 10.4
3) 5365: 10.2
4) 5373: 10.5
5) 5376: 10.4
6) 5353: 9.71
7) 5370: 10.7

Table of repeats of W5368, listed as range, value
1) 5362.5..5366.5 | 10.3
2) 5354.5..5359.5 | 9.83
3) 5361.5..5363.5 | 10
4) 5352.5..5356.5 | 9.75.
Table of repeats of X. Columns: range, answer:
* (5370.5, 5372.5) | 10.6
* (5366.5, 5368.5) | 10.4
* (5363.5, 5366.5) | 10.2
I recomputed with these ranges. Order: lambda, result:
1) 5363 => 10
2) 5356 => 9.75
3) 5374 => 10.5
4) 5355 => 9.75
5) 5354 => 9.74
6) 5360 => 9.88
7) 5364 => 10.1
